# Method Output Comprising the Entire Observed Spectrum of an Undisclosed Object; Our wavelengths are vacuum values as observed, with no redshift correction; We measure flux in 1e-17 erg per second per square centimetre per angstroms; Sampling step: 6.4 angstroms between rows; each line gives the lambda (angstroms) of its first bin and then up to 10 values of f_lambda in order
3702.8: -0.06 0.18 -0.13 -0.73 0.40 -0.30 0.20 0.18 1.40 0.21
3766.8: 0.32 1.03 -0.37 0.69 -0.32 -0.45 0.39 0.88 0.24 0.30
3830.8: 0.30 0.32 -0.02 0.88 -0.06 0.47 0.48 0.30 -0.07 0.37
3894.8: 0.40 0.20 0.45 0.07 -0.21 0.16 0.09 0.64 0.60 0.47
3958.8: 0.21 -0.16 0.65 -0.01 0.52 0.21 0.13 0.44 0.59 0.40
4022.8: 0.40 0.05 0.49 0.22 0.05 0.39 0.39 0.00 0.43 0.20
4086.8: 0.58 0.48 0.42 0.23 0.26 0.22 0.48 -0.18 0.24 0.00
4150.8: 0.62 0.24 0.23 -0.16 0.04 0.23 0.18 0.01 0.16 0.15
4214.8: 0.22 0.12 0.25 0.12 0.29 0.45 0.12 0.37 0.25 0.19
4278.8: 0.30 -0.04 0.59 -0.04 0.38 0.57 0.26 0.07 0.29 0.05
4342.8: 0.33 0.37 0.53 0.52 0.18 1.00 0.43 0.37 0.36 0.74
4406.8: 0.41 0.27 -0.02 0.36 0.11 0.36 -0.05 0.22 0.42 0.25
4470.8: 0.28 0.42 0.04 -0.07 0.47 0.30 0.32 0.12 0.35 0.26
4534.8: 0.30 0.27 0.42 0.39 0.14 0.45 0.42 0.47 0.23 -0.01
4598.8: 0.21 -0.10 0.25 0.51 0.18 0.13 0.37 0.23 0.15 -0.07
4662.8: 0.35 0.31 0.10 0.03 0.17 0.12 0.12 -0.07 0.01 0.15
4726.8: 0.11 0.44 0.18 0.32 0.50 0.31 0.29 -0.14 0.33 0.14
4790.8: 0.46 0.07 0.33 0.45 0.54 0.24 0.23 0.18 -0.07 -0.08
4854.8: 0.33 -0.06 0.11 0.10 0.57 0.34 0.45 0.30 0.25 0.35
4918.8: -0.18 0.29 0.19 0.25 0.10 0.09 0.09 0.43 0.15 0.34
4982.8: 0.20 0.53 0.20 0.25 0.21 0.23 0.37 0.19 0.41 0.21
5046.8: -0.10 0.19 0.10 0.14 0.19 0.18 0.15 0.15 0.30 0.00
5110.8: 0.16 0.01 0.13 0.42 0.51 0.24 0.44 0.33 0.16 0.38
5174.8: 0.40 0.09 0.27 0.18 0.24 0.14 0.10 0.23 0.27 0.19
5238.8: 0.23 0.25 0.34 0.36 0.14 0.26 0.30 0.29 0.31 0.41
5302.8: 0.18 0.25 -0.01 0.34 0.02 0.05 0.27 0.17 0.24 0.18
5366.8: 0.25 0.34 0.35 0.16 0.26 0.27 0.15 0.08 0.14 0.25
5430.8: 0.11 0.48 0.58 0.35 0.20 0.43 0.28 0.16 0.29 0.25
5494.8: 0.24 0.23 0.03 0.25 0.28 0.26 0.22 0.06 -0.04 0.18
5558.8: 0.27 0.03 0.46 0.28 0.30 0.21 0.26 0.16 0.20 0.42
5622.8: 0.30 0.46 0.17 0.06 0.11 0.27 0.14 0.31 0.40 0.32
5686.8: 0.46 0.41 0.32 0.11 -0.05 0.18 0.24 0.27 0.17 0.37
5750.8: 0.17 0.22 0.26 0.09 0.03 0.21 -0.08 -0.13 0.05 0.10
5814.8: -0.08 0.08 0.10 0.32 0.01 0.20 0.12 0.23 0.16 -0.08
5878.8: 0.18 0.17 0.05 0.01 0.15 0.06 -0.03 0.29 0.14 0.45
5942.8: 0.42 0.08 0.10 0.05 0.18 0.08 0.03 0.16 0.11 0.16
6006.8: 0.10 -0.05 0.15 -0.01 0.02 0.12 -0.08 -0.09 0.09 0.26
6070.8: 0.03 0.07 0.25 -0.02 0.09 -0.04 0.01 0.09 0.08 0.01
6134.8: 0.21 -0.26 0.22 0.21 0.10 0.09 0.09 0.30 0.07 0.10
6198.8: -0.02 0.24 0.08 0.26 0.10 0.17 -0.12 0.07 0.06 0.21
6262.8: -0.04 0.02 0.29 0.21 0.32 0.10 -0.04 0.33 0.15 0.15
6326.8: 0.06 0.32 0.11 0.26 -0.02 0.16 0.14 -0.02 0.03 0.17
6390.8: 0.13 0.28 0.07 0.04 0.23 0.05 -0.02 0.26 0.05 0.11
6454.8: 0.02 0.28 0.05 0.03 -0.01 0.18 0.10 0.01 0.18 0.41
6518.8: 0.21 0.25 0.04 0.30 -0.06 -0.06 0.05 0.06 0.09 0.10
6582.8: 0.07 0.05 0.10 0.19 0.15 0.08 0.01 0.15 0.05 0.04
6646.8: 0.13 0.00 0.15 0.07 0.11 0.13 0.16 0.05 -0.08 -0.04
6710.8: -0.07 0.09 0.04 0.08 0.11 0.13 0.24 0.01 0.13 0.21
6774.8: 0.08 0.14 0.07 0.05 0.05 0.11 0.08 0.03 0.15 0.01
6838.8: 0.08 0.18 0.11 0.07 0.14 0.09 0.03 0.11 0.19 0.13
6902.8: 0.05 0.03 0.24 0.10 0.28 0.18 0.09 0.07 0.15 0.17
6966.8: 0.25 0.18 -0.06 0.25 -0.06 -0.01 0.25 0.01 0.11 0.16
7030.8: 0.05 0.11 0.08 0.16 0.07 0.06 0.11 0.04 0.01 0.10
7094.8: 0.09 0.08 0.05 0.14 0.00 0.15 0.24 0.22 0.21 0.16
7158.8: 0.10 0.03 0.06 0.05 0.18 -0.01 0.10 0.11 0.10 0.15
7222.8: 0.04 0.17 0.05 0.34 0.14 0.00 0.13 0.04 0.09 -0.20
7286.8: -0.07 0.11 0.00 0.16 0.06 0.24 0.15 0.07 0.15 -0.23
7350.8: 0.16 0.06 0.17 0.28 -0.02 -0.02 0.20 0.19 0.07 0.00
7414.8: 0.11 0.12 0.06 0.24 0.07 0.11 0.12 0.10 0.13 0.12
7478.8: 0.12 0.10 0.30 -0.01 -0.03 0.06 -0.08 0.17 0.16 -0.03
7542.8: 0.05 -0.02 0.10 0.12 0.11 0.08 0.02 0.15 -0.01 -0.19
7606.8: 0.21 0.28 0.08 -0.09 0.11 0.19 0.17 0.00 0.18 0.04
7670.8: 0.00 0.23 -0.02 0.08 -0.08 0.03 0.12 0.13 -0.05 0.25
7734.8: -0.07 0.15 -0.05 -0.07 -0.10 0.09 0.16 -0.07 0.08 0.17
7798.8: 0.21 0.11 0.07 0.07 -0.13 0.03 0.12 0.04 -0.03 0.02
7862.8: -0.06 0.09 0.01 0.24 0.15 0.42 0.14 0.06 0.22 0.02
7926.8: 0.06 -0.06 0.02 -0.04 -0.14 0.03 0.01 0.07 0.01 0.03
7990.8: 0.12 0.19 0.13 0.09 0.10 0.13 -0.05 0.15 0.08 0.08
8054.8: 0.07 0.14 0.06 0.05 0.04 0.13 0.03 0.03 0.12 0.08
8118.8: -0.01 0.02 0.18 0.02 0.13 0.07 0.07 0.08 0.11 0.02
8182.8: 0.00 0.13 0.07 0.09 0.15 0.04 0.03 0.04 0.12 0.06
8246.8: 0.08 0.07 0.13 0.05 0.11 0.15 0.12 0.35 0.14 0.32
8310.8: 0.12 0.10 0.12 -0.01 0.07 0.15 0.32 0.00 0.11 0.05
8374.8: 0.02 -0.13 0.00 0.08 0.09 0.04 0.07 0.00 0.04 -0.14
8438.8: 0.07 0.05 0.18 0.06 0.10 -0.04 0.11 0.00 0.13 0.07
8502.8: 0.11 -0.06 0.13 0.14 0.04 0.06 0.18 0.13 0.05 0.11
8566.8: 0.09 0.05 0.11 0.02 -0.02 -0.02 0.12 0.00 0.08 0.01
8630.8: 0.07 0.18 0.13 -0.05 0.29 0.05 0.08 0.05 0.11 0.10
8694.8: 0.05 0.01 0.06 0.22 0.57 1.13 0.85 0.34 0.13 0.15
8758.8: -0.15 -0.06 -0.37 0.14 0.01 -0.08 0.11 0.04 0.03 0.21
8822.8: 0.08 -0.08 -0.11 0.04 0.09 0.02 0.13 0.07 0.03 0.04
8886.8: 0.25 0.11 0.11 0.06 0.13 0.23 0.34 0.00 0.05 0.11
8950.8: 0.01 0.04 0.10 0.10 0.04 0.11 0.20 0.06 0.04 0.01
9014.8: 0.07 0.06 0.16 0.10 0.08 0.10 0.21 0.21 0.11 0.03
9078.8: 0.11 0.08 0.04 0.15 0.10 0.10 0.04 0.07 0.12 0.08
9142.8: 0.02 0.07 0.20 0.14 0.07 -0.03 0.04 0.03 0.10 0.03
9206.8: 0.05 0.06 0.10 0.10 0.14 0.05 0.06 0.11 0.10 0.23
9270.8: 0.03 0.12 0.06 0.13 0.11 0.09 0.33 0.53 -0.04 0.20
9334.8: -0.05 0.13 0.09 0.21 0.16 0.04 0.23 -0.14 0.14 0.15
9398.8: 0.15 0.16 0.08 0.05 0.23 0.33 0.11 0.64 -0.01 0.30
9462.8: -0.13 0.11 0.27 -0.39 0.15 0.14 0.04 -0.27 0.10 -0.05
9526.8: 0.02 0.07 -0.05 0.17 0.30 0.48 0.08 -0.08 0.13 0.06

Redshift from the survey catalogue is 1.341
